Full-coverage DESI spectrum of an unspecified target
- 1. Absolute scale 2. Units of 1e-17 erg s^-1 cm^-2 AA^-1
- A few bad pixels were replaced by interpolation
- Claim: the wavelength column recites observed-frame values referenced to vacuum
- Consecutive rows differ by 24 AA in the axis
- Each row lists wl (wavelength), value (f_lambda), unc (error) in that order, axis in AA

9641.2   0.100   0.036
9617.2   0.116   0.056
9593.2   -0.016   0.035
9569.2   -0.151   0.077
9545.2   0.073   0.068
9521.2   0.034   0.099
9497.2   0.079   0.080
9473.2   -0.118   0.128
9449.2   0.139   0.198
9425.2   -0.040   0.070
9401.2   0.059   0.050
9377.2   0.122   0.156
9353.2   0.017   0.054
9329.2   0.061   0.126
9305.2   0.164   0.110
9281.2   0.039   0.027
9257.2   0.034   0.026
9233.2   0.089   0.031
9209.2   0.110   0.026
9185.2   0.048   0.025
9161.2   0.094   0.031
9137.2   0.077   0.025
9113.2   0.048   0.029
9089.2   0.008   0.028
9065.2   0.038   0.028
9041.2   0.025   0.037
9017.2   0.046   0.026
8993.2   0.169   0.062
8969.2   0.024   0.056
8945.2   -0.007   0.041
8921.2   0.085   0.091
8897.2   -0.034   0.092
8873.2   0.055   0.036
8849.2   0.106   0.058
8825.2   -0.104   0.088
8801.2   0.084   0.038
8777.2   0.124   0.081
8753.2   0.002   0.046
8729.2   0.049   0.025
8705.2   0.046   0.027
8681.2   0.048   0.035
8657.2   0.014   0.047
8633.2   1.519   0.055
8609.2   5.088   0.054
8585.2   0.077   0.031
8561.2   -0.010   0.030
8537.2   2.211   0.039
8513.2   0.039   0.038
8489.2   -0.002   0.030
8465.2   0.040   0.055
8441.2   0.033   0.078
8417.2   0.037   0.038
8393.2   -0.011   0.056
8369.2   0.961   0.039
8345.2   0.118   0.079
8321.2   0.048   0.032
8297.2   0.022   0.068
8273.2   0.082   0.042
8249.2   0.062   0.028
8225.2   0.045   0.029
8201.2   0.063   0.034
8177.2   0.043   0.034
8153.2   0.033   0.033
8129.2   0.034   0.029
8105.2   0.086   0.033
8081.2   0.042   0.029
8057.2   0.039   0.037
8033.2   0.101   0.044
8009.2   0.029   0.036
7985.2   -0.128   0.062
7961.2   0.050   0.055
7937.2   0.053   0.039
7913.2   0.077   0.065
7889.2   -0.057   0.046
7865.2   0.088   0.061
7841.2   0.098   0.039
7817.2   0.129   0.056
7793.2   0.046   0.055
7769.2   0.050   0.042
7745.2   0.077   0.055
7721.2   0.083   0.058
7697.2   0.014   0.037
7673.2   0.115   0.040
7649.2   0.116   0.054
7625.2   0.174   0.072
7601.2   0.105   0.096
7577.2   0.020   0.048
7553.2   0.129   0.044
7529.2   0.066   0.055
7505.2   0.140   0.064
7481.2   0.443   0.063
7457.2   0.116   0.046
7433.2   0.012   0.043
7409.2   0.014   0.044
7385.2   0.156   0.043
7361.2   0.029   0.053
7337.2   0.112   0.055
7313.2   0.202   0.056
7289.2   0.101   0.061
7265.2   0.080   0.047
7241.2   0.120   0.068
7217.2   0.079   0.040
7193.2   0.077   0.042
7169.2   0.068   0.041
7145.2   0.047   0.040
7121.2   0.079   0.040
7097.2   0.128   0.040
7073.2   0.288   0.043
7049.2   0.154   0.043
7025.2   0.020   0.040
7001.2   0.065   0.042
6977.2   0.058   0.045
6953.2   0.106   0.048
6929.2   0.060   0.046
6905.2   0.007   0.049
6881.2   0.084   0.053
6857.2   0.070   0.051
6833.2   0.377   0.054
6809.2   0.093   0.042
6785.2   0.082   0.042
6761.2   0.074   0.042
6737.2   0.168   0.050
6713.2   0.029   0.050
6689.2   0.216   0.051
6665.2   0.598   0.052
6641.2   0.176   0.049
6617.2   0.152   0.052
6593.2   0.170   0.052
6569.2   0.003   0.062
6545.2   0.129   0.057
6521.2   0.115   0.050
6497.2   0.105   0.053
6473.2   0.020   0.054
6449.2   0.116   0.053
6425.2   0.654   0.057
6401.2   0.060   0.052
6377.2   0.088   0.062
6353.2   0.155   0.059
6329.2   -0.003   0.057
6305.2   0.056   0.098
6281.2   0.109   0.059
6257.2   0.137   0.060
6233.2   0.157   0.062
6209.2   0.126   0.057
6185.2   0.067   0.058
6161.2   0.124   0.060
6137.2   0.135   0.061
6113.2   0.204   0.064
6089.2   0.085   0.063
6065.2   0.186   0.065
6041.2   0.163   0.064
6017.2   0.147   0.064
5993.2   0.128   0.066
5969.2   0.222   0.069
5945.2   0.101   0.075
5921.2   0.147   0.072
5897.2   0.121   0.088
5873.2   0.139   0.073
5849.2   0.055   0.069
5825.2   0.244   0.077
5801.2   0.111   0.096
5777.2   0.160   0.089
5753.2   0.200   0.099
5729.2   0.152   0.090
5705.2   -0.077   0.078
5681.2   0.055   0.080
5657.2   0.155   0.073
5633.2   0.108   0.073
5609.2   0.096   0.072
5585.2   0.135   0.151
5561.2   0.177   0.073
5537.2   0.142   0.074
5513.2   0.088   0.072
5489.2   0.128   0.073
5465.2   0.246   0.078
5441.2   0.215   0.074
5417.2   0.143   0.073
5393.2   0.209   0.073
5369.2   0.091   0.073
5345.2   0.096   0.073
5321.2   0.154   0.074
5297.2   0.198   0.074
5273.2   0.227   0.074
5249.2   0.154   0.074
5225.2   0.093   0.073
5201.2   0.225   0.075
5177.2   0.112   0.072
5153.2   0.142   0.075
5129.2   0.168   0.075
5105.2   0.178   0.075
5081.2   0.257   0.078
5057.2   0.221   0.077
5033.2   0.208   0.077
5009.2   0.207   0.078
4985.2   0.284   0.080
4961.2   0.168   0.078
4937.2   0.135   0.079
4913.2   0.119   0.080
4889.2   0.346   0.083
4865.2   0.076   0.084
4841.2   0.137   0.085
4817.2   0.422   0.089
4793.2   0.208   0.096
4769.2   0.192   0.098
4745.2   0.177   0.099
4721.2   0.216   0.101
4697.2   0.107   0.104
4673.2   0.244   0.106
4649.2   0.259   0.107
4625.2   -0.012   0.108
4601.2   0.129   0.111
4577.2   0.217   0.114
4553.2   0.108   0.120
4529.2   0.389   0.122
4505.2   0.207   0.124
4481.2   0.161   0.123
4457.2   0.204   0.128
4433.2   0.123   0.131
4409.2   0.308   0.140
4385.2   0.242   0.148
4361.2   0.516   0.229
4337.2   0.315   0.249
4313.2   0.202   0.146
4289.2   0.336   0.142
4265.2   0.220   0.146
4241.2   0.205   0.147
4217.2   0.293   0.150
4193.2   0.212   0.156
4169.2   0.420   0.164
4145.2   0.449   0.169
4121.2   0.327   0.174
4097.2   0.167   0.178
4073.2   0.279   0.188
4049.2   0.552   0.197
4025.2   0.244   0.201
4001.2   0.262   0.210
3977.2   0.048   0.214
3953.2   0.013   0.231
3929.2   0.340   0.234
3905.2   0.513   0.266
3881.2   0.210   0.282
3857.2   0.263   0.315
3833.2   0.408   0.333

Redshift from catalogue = 0.72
